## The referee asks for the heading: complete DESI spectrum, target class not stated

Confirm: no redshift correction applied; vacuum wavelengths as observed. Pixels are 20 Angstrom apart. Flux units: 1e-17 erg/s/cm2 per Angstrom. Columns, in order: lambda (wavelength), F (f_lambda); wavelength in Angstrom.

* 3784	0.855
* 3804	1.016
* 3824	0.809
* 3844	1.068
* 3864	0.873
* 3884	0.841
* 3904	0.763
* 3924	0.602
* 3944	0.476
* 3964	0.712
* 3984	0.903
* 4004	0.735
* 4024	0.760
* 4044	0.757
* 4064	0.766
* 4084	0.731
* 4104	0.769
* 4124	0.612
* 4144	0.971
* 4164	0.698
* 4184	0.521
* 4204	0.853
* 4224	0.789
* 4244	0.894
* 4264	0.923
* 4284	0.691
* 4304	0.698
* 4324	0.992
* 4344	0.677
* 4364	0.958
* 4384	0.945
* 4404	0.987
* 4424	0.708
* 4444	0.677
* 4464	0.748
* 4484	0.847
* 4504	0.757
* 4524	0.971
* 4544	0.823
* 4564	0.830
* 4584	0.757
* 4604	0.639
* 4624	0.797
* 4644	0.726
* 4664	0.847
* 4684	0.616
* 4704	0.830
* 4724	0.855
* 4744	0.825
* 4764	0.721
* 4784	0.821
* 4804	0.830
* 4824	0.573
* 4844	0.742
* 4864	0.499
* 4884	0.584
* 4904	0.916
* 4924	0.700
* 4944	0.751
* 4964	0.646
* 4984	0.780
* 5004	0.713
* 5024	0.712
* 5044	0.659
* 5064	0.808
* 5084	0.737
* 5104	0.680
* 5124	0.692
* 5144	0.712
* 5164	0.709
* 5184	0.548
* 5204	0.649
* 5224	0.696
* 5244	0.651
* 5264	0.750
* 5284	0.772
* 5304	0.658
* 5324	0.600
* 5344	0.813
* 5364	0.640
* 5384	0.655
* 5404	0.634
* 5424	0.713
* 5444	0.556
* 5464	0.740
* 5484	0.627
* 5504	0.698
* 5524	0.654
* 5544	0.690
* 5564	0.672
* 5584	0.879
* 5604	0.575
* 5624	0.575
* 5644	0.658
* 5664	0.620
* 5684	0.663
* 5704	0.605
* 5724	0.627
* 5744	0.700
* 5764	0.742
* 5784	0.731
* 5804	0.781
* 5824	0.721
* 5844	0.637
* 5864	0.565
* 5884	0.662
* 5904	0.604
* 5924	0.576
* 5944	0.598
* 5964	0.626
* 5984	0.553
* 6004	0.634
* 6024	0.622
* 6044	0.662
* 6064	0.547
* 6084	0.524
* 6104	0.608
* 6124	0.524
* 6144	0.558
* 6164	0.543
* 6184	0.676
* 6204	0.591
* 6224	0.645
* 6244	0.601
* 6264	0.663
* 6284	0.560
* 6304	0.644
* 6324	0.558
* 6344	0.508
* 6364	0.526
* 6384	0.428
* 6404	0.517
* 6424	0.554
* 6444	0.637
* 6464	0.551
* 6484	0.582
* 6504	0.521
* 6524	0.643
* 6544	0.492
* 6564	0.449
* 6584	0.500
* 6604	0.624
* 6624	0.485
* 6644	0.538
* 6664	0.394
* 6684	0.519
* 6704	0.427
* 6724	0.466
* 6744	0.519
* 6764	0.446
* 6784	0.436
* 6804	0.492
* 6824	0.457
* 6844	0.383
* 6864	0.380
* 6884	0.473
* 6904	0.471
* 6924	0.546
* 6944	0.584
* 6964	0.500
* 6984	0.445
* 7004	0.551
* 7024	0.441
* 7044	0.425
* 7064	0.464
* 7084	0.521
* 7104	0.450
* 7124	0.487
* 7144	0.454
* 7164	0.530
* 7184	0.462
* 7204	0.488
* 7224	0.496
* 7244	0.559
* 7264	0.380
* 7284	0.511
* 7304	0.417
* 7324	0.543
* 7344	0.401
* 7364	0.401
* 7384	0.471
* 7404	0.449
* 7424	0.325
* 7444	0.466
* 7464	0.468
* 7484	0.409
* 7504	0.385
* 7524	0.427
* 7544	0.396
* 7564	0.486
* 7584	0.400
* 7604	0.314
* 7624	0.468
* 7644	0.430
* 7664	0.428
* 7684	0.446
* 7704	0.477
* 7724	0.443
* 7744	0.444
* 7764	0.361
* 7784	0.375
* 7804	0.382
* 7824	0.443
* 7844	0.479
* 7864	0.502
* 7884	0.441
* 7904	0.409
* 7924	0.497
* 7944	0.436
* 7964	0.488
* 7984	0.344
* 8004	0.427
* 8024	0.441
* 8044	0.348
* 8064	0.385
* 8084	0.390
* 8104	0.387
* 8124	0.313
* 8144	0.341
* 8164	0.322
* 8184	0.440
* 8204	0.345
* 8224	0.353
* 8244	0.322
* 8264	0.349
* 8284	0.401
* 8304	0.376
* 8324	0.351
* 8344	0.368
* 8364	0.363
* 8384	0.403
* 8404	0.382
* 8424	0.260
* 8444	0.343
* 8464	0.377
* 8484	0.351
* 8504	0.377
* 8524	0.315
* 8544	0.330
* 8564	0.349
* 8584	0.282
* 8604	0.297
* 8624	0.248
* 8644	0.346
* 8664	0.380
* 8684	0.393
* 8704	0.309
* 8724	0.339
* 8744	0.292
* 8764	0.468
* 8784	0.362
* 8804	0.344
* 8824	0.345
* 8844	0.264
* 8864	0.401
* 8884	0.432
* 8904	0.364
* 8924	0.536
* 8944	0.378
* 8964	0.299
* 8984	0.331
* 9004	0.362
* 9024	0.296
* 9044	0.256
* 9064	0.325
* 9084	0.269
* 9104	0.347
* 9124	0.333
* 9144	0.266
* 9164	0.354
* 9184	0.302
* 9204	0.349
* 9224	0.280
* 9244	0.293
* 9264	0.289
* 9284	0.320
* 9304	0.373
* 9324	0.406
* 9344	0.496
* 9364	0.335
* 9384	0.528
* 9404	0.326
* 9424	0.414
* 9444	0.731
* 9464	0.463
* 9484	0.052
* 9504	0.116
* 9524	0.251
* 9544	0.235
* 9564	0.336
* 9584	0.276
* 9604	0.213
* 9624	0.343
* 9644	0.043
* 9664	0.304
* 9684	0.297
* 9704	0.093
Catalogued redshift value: 1.587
